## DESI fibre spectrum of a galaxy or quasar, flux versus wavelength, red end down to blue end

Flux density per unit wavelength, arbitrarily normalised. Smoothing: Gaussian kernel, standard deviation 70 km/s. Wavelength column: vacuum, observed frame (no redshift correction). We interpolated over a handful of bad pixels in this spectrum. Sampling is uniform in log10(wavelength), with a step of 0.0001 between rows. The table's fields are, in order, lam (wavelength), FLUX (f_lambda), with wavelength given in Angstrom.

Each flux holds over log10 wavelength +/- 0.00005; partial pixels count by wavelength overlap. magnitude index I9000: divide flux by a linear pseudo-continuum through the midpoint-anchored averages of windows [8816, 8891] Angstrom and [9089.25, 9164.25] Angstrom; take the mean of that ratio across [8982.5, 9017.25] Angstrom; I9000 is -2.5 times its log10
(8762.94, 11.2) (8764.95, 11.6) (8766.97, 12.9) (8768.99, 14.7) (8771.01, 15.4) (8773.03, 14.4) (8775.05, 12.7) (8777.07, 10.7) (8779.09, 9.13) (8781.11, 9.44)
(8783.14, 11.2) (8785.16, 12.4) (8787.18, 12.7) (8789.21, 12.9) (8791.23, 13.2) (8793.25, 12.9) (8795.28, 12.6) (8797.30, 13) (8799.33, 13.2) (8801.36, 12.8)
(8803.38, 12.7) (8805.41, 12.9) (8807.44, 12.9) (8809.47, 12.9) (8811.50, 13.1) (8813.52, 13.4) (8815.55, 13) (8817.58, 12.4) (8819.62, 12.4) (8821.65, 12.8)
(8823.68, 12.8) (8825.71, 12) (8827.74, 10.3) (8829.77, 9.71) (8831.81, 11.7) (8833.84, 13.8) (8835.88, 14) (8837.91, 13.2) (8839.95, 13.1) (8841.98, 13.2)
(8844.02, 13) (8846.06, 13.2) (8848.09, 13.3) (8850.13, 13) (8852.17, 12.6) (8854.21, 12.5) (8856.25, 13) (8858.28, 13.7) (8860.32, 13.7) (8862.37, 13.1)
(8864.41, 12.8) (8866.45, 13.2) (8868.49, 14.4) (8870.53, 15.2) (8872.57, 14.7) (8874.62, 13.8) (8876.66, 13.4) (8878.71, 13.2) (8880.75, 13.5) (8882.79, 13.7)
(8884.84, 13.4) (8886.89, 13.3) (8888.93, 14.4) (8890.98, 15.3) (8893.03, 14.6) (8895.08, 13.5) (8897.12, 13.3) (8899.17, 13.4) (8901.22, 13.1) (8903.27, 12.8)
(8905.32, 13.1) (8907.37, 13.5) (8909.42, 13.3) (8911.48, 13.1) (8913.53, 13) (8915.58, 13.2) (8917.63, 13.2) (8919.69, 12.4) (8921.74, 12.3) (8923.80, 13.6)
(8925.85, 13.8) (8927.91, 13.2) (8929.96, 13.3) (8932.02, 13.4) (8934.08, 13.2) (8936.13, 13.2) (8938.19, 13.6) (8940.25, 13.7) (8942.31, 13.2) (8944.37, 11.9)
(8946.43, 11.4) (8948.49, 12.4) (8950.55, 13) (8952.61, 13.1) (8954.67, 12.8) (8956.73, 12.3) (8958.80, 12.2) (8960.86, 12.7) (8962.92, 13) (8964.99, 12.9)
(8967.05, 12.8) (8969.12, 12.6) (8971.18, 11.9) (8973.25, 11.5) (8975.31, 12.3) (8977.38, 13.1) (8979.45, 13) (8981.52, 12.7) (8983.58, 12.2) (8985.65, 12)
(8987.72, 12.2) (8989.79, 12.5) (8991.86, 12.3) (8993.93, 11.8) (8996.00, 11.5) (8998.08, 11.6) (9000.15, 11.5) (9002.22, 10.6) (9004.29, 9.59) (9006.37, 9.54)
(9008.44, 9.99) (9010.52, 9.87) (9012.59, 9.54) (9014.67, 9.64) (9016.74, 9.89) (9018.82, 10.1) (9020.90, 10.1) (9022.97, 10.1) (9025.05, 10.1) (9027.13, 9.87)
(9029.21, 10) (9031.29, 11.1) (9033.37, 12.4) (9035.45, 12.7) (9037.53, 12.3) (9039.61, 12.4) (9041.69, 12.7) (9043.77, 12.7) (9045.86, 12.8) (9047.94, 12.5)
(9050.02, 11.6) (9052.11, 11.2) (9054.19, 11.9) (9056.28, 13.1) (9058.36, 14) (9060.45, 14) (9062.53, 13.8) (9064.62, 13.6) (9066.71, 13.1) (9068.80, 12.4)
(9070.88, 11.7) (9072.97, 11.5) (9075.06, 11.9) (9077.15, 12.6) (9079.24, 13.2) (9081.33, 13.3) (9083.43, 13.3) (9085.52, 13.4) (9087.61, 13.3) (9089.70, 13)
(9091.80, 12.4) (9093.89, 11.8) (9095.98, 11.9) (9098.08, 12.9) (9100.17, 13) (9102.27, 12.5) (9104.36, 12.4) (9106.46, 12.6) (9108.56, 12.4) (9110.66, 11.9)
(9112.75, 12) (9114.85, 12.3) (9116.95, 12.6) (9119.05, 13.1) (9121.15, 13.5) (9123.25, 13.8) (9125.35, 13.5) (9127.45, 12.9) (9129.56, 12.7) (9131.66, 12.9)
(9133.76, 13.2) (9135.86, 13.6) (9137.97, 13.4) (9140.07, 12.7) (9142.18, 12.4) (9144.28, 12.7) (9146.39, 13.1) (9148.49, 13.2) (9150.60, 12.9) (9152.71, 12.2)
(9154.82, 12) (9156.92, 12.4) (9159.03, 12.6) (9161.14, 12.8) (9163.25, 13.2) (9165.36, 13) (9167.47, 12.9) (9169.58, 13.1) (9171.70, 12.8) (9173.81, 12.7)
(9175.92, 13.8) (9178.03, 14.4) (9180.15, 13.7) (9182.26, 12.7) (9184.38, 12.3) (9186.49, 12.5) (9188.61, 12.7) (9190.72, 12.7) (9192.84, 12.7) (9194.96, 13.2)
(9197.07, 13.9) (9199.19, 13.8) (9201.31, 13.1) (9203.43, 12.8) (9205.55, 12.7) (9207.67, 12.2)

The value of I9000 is 0.18 mag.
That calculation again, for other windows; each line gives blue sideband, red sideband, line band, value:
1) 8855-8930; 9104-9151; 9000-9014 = 0.30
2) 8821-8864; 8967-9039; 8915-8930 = -0.10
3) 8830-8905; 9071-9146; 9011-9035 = 0.25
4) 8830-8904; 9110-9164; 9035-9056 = 0.06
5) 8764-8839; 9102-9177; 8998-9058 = 0.15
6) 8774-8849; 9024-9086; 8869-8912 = -0.11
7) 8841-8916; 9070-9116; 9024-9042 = 0.12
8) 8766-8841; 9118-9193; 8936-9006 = 0.04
